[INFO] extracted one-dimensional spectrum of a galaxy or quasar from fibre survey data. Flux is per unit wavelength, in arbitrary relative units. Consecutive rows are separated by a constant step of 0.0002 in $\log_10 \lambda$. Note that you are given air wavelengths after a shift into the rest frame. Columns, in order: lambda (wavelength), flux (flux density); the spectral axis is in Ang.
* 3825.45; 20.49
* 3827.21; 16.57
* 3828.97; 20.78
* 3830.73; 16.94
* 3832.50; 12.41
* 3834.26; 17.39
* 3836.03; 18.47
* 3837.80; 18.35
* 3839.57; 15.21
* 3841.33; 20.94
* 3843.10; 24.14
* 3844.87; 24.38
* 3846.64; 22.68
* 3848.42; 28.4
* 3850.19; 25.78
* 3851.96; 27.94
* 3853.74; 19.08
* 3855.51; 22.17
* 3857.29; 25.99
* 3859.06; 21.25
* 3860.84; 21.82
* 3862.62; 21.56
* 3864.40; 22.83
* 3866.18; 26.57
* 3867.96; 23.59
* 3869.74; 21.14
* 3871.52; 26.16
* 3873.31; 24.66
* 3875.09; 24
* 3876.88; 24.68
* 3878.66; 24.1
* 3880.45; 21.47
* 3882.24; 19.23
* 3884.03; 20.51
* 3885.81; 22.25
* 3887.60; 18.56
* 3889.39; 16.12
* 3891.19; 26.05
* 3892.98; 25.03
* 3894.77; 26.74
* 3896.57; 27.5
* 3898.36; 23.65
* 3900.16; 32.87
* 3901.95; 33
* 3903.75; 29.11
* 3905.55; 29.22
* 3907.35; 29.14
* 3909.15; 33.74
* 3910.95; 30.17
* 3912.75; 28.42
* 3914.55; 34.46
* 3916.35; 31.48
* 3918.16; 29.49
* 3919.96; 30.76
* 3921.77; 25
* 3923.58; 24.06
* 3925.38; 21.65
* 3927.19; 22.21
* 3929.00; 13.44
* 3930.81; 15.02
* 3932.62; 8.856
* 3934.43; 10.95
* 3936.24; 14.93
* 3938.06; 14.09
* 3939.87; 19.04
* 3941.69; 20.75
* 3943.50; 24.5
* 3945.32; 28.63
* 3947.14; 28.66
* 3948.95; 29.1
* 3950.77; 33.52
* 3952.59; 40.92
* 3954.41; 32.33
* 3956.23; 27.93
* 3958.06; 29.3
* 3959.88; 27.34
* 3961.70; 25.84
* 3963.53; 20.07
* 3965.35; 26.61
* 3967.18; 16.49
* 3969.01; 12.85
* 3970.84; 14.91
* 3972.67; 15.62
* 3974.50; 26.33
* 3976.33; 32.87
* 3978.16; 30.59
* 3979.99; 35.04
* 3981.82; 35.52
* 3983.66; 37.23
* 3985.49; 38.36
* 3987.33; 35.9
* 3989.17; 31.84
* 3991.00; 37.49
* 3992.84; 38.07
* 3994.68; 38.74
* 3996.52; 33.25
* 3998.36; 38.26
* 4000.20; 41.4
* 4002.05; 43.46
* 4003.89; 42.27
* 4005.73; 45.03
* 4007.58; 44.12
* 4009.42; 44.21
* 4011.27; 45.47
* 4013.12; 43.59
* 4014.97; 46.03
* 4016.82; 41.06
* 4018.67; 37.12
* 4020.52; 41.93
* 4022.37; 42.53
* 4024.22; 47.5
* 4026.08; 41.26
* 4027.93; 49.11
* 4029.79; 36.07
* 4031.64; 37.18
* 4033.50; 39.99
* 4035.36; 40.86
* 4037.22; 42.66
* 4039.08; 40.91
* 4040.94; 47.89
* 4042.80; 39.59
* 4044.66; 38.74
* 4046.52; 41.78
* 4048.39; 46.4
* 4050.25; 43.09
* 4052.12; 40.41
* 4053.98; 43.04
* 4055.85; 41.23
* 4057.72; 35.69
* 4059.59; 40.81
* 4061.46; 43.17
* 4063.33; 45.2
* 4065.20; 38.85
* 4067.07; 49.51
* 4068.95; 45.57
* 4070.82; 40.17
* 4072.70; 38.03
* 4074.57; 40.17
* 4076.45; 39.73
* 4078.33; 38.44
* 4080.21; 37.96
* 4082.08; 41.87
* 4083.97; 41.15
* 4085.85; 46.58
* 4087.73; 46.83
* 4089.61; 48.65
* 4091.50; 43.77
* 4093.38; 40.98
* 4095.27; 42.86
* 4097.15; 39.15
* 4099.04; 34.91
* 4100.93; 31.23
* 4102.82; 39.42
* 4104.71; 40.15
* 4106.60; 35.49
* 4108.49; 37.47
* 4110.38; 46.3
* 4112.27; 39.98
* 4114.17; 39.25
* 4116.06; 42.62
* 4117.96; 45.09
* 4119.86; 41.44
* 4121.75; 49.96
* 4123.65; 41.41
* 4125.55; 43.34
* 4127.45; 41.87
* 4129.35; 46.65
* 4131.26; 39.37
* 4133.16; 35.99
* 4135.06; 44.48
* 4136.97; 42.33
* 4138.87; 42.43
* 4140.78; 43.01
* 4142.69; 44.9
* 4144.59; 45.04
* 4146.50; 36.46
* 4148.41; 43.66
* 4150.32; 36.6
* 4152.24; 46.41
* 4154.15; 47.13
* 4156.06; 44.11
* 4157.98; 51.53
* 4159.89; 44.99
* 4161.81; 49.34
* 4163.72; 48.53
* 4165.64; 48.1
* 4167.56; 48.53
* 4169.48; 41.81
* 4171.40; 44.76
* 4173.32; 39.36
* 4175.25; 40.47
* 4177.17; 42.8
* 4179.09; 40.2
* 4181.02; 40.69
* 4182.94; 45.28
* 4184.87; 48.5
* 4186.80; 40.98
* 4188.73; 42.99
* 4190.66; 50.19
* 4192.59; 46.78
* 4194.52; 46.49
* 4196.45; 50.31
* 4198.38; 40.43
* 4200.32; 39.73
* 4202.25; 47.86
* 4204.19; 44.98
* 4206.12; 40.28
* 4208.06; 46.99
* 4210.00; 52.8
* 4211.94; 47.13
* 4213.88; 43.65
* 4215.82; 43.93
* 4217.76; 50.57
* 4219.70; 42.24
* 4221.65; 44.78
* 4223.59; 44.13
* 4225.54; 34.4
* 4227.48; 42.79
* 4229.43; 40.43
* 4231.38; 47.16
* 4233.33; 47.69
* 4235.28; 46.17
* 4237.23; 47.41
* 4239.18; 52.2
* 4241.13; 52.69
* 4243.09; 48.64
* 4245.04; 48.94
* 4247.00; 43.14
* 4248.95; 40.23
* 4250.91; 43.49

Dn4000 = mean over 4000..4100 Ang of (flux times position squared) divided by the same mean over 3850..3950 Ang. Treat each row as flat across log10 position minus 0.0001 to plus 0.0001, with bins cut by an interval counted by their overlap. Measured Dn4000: 1.90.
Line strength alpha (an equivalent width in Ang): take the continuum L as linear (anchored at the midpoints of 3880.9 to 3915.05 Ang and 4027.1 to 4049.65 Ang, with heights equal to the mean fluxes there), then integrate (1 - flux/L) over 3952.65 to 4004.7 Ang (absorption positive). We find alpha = 6.4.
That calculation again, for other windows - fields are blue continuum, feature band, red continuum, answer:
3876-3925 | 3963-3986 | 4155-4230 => 3.7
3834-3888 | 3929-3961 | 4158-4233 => 5.3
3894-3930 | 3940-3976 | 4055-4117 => 6.7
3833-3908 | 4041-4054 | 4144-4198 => -2.2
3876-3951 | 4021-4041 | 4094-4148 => -4.9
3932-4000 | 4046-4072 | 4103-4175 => -4.7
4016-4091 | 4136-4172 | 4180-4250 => -0.5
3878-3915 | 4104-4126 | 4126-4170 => -0.1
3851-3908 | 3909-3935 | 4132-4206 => 3.1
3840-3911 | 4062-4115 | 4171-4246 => -4.8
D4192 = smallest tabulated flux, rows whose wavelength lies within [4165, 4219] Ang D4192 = 39.36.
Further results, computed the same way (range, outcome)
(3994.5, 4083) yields 33.25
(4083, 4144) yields 31.23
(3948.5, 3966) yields 20.07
